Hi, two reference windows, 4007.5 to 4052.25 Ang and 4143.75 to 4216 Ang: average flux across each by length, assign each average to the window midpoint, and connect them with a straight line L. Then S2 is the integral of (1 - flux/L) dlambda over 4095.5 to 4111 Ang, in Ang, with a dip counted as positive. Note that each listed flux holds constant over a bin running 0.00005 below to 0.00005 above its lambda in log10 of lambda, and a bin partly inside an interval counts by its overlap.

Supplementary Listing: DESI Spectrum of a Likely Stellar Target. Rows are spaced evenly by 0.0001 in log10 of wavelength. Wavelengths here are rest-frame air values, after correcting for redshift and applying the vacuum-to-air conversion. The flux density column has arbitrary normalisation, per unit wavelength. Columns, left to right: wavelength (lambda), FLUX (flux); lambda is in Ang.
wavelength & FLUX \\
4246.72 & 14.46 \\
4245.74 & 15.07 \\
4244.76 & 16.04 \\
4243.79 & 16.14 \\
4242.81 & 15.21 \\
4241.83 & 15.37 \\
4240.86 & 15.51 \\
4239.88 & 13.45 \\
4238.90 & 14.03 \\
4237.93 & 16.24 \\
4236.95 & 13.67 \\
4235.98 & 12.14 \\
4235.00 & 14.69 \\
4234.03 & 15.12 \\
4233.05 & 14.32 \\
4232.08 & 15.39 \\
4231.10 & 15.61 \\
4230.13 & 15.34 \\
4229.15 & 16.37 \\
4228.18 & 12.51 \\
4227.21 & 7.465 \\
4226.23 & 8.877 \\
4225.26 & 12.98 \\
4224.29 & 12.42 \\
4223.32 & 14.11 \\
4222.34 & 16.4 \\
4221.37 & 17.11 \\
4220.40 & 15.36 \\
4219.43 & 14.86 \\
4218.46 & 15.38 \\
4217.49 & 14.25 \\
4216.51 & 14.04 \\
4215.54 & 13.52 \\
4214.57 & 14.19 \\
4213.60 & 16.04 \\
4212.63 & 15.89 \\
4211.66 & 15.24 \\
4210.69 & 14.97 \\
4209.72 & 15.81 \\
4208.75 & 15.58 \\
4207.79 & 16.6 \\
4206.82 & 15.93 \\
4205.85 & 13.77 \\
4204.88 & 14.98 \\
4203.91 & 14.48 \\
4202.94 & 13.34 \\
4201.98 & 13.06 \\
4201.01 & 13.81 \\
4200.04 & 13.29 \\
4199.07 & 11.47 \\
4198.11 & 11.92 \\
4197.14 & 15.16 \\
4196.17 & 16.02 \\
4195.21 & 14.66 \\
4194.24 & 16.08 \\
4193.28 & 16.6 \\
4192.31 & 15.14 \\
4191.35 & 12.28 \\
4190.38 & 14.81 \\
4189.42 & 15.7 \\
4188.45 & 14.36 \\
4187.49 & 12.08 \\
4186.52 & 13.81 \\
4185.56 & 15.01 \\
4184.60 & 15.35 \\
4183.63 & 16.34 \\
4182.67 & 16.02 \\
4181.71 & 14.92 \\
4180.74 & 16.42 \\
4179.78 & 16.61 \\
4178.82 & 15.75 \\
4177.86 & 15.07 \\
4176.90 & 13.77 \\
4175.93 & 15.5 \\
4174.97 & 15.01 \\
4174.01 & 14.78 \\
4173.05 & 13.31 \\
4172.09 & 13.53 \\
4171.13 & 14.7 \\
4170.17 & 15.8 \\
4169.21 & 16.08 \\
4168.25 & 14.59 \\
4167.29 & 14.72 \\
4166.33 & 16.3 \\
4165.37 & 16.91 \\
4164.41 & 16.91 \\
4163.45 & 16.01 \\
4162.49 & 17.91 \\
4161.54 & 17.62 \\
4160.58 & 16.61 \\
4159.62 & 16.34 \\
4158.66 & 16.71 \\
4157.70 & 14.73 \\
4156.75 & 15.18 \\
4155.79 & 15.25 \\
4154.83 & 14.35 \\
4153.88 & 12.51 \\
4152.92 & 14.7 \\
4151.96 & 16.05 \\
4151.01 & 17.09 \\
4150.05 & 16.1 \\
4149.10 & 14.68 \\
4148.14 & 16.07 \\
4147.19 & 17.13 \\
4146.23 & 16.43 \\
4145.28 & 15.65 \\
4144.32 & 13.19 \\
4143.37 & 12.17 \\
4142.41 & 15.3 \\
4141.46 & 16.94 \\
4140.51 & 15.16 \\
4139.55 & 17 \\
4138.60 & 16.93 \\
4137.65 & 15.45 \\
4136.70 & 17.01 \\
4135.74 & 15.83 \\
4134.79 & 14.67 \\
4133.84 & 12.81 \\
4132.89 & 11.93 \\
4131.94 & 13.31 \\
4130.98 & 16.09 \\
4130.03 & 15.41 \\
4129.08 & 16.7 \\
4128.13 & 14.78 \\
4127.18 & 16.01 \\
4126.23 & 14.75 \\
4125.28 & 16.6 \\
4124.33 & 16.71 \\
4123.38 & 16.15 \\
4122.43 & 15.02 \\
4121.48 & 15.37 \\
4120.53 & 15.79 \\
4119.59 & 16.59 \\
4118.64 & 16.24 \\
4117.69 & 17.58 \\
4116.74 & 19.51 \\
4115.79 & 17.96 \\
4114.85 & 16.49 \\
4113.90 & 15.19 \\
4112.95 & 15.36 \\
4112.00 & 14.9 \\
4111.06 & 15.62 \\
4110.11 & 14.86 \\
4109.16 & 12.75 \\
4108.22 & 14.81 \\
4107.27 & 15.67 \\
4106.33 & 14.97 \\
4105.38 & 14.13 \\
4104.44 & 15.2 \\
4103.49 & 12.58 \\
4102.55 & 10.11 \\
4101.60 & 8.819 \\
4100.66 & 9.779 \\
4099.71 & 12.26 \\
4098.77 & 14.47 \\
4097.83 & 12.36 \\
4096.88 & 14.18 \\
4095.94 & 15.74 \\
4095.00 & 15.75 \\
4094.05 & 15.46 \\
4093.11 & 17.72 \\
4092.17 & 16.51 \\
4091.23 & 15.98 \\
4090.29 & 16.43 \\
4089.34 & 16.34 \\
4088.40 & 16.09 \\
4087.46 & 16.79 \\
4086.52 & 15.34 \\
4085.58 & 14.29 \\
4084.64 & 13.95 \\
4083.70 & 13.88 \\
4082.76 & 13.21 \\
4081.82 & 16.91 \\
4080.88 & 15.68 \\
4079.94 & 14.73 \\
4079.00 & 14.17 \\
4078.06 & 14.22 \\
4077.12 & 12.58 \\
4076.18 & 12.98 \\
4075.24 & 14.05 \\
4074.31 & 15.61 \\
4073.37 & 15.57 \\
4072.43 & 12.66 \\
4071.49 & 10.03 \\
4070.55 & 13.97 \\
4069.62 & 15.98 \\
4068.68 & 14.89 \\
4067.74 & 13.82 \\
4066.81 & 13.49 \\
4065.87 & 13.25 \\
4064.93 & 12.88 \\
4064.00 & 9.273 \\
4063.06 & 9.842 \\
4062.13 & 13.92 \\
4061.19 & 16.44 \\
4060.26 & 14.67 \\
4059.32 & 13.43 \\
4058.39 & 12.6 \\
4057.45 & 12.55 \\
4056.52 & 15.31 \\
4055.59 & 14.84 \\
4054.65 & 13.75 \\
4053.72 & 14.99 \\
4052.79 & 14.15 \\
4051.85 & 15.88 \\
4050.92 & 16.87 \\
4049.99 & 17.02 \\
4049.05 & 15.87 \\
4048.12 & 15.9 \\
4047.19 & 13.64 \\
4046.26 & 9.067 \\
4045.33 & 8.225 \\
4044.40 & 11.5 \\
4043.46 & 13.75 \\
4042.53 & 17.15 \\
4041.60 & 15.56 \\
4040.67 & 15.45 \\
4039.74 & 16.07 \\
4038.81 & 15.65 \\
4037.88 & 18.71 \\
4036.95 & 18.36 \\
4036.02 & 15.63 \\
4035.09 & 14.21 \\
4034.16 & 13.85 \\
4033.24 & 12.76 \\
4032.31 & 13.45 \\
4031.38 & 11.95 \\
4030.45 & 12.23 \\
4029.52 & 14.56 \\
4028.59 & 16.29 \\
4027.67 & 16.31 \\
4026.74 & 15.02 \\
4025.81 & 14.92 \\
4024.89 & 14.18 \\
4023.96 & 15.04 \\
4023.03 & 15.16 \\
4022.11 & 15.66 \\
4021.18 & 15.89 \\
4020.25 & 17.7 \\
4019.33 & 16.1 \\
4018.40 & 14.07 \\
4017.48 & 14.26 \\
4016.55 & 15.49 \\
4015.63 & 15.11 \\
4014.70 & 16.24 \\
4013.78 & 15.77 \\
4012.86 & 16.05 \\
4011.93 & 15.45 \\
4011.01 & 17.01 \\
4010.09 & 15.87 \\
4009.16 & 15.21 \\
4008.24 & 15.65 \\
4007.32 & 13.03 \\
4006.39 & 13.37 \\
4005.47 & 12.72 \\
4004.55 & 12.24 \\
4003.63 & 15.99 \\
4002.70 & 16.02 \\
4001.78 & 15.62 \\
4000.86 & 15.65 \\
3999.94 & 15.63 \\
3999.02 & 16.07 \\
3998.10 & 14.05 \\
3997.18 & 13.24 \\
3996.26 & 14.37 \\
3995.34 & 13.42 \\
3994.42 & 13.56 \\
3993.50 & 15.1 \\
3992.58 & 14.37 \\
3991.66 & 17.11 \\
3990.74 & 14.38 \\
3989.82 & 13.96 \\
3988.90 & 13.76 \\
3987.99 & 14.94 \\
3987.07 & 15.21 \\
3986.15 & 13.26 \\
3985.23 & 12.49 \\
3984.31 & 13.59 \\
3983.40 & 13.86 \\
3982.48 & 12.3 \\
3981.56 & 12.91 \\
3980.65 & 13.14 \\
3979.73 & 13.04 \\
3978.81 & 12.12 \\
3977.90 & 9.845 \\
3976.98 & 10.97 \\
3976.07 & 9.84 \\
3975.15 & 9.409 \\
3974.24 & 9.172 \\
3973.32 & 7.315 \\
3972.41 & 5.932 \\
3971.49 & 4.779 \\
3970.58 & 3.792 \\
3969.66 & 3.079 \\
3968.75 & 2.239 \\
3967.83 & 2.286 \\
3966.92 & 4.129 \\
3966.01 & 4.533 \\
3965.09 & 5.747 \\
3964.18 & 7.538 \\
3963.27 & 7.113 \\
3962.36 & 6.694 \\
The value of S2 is 1.77 Ang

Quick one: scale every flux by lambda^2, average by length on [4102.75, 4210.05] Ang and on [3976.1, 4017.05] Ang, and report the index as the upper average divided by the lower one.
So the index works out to 1.16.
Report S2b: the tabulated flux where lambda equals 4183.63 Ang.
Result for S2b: 16.34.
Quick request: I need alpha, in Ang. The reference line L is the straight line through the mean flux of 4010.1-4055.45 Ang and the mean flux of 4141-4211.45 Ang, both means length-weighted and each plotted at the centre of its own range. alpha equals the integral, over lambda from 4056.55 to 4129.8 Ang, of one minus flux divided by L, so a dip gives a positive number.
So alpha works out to 2.06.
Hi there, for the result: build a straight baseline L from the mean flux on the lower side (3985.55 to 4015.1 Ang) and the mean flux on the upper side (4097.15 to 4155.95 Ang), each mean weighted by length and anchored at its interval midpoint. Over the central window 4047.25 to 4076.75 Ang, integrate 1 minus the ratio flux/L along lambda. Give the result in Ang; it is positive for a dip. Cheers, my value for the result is 1.7 Ang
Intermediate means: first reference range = 14.8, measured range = 14.1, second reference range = 15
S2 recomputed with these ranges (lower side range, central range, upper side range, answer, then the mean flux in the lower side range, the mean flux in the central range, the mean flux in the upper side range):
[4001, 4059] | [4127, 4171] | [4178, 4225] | -2.2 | 14.8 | 15.5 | 14.8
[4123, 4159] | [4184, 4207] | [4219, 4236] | 0.3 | 15.3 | 14.3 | 14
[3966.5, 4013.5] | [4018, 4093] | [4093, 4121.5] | -4.8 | 12.4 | 14.5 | 14.7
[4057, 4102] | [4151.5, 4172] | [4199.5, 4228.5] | -2.2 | 14.1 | 15.7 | 14.2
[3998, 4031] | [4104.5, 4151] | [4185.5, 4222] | -2.2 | 15.2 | 15.5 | 14.7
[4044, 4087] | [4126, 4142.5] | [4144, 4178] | -0.3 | 13.9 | 15.4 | 15.5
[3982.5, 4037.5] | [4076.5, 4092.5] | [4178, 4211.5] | -0.3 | 14.8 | 15.1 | 14.8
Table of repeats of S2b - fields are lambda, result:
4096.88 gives 14.18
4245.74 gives 15.07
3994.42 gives 13.56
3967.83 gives 2.286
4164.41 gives 16.91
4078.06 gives 14.22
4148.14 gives 16.07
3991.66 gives 17.11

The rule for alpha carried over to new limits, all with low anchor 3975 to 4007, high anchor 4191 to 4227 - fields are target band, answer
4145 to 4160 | -1.39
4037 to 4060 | -1.14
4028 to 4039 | -0.77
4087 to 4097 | -1.52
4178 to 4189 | -0.62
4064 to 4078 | 0.39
